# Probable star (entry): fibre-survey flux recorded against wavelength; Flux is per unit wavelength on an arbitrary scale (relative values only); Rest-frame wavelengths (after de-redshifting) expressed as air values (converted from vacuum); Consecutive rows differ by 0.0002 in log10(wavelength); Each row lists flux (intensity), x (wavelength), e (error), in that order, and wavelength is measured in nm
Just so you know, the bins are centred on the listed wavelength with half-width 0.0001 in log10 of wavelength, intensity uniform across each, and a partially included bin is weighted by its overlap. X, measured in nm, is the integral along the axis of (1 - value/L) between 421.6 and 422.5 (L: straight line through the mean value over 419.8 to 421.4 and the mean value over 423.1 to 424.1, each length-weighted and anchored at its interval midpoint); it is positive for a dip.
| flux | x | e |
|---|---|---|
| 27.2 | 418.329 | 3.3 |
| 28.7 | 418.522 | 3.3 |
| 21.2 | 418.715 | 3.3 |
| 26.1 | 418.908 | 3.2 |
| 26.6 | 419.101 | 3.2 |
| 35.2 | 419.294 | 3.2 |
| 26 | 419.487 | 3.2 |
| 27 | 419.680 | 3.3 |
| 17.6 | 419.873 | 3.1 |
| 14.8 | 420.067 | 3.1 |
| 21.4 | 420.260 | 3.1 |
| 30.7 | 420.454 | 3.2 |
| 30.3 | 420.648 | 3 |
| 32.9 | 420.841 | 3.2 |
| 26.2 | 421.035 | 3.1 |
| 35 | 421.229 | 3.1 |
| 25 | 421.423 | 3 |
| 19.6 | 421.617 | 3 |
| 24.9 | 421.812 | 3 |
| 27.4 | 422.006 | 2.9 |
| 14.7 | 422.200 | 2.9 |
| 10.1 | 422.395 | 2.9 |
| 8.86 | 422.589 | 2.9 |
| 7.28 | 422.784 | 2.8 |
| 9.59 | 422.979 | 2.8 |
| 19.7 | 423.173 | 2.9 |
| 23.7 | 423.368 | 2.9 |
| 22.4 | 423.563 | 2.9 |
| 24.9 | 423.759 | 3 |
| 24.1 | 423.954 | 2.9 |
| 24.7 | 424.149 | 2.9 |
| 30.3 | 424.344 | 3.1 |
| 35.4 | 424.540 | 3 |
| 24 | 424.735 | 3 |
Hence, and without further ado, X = 0.202 nm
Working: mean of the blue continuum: 26.2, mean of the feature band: 19.2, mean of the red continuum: 23.1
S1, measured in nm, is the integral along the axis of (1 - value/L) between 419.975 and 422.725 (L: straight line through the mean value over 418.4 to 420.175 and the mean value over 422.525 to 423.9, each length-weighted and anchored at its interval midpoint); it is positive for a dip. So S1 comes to -0.24 nm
